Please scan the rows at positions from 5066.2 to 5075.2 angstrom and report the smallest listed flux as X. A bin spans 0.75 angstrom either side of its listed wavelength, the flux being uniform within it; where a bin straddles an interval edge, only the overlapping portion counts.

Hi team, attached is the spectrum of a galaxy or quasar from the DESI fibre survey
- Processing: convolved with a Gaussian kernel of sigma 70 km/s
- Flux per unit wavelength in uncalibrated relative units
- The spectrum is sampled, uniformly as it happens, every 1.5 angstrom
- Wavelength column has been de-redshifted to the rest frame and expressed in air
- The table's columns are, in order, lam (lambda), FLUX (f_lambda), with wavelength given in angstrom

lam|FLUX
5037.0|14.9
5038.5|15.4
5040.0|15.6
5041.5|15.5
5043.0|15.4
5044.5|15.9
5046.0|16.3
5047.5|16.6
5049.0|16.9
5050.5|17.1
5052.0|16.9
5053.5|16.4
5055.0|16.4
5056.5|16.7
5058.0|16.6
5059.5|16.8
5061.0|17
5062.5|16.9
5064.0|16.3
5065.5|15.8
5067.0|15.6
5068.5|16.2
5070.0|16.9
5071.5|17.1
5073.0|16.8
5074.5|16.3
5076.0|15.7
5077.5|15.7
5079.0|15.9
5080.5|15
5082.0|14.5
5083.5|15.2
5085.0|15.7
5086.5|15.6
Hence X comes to 15.6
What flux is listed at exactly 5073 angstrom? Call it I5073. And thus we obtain 16.8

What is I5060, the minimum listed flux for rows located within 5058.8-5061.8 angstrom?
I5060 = 16.8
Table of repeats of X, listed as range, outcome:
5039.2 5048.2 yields 15.4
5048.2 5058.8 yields 16.4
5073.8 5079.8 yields 15.7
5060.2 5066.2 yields 15.8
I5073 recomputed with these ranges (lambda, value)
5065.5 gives 15.8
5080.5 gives 15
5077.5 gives 15.7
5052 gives 16.9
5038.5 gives 15.4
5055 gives 16.4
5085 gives 15.7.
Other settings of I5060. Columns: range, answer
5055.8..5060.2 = 16.6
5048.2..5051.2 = 16.9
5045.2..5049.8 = 16.3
